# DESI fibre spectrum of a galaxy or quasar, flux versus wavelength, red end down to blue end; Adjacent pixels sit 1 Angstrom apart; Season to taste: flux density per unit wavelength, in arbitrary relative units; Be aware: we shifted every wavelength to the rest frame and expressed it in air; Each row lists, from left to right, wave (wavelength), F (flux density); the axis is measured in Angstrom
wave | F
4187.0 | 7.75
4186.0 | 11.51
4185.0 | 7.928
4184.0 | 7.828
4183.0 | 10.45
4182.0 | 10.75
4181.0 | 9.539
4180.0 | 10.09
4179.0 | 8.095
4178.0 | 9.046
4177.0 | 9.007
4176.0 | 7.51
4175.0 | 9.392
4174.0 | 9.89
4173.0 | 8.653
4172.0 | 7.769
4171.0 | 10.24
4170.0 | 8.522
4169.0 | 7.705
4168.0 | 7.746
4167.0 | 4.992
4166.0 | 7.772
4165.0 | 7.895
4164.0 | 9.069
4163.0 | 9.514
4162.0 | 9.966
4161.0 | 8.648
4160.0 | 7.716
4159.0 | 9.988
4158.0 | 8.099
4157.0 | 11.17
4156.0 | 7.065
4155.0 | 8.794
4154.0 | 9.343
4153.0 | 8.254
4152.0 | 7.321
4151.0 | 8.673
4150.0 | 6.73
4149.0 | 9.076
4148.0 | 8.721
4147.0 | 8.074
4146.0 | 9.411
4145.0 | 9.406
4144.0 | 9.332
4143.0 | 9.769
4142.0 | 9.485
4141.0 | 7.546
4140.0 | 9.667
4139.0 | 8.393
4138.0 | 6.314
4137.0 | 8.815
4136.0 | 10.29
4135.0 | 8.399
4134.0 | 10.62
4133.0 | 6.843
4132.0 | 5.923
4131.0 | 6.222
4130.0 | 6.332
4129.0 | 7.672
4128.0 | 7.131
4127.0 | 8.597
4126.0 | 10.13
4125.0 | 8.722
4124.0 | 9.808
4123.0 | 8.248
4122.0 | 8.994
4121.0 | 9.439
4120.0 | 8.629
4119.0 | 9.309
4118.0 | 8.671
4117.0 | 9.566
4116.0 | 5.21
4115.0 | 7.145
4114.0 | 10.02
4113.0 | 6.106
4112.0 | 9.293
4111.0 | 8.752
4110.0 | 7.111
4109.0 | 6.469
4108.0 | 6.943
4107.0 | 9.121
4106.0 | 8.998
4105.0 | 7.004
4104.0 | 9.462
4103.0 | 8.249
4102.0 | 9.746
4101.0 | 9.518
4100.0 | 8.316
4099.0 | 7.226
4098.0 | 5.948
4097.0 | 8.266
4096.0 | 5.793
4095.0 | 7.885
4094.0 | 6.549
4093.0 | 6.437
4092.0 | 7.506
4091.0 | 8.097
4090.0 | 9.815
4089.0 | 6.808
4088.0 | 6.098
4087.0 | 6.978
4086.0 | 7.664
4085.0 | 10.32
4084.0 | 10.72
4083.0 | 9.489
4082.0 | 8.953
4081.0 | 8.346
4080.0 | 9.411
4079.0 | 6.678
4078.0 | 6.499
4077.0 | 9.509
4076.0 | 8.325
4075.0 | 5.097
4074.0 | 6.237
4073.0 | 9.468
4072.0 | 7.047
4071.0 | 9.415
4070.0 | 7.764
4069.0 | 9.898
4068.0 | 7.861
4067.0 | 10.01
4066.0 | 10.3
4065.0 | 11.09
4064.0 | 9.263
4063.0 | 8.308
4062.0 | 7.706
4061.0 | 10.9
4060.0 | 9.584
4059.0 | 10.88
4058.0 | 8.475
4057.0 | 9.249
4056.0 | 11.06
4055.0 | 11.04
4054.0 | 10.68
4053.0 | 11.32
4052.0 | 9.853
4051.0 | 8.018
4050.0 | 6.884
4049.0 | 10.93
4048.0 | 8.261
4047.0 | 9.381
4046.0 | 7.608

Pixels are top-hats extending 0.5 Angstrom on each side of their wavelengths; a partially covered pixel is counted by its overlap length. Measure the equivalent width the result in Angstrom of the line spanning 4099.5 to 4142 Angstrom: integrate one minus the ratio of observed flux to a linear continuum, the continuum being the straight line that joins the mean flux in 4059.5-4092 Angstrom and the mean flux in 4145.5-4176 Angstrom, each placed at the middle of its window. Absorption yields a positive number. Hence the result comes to 1.17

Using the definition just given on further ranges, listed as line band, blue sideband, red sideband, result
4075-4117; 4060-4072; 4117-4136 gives 4.1 Angstrom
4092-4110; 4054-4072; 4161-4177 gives 2.8 Angstrom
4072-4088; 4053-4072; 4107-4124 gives 1.7 Angstrom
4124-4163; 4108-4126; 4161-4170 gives -1.4 Angstrom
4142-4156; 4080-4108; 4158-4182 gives -0.2 Angstrom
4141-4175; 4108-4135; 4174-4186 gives 0.6 Angstrom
